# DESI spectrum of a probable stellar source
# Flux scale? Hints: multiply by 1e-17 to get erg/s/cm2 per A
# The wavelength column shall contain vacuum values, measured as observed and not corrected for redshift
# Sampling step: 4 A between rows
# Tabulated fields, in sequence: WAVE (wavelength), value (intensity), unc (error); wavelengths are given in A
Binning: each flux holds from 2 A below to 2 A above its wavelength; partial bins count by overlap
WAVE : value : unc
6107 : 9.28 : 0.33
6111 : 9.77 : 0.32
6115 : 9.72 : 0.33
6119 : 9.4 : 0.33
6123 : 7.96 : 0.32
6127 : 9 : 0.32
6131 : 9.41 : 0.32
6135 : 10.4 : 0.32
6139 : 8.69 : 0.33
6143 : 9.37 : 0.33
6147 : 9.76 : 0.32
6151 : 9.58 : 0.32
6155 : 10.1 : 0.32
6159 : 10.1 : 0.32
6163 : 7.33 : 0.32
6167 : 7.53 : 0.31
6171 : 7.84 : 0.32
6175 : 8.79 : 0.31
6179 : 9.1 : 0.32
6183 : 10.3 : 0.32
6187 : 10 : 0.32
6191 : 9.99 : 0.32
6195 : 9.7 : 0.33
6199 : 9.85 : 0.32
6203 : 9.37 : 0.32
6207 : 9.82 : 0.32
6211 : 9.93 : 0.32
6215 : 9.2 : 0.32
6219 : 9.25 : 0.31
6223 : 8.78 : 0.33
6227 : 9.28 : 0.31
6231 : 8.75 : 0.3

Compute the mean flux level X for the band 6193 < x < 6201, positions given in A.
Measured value 9.77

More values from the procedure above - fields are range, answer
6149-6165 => 9.28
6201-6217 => 9.58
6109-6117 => 9.75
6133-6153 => 9.56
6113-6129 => 9.02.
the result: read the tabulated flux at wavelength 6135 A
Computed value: 10.4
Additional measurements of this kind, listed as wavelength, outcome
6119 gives 9.4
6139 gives 8.69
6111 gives 9.77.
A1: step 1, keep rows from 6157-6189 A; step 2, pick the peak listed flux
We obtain 10.3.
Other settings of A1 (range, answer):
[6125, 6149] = 10.4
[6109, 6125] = 9.77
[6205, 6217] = 9.93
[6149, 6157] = 10.1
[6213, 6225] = 9.25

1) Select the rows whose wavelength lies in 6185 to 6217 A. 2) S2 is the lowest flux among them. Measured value 9.2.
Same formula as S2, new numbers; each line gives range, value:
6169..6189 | 7.84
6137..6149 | 8.69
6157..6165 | 7.33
